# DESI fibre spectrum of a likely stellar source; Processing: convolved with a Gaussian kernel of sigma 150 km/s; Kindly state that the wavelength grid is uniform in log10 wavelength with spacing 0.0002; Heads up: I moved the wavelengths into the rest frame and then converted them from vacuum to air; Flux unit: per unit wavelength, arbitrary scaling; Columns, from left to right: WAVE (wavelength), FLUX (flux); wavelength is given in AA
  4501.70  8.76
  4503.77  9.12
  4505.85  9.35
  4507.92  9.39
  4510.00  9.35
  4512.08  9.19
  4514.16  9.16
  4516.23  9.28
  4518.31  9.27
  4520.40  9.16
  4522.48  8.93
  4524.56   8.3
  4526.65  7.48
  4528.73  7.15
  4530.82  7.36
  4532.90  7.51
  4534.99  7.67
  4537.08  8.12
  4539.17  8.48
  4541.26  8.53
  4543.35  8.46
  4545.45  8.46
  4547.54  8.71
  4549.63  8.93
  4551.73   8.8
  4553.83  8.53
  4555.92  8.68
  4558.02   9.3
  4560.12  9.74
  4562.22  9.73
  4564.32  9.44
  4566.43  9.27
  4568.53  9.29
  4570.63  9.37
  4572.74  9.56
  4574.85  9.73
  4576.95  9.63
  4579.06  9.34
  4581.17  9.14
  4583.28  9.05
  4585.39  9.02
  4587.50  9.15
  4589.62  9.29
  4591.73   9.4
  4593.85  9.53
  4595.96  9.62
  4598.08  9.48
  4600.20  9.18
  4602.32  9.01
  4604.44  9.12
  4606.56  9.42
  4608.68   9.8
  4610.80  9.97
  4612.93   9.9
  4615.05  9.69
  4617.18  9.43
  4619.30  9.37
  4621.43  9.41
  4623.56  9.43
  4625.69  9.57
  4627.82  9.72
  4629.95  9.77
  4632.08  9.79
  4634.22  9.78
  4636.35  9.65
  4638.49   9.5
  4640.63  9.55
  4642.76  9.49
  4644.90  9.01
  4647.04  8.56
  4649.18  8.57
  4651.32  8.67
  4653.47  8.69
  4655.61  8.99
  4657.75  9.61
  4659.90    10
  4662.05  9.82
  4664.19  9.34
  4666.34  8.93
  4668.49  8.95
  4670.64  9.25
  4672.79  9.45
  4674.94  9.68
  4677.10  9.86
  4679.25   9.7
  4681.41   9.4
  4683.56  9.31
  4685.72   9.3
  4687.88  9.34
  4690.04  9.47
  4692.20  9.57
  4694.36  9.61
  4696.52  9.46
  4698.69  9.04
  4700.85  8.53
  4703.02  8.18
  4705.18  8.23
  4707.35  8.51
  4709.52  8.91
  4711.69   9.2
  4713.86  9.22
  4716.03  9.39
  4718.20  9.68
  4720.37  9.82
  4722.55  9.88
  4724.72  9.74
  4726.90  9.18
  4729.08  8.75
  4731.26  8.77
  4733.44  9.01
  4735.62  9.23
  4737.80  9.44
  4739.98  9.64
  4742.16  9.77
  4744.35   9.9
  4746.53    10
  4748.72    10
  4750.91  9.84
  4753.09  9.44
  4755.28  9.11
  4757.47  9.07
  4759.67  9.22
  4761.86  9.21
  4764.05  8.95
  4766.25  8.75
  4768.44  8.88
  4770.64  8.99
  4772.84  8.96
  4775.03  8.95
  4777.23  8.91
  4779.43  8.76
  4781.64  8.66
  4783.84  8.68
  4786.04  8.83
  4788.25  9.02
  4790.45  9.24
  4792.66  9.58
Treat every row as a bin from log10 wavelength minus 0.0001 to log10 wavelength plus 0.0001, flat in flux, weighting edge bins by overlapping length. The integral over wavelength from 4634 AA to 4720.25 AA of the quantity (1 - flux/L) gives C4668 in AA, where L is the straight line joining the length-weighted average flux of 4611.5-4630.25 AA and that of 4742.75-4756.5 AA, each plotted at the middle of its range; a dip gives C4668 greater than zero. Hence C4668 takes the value 3.6 AA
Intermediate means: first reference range 9.59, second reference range 9.71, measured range 9.24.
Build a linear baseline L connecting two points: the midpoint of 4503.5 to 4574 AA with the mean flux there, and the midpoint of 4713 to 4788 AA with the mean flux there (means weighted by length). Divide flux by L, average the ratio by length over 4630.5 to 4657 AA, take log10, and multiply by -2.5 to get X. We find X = -0.02 mag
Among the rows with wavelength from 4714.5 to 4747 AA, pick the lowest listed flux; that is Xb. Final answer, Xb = 8.75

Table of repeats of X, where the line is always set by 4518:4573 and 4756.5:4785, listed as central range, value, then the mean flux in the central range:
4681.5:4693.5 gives -0.07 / 9.4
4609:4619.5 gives -0.11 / 9.71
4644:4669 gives -0.04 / 9.1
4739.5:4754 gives -0.11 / 9.81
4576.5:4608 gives -0.07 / 9.29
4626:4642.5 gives -0.11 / 9.67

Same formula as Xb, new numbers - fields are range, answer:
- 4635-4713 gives 8.18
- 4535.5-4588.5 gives 8.12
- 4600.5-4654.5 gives 8.56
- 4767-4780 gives 8.76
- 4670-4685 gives 9.25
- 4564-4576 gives 9.27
